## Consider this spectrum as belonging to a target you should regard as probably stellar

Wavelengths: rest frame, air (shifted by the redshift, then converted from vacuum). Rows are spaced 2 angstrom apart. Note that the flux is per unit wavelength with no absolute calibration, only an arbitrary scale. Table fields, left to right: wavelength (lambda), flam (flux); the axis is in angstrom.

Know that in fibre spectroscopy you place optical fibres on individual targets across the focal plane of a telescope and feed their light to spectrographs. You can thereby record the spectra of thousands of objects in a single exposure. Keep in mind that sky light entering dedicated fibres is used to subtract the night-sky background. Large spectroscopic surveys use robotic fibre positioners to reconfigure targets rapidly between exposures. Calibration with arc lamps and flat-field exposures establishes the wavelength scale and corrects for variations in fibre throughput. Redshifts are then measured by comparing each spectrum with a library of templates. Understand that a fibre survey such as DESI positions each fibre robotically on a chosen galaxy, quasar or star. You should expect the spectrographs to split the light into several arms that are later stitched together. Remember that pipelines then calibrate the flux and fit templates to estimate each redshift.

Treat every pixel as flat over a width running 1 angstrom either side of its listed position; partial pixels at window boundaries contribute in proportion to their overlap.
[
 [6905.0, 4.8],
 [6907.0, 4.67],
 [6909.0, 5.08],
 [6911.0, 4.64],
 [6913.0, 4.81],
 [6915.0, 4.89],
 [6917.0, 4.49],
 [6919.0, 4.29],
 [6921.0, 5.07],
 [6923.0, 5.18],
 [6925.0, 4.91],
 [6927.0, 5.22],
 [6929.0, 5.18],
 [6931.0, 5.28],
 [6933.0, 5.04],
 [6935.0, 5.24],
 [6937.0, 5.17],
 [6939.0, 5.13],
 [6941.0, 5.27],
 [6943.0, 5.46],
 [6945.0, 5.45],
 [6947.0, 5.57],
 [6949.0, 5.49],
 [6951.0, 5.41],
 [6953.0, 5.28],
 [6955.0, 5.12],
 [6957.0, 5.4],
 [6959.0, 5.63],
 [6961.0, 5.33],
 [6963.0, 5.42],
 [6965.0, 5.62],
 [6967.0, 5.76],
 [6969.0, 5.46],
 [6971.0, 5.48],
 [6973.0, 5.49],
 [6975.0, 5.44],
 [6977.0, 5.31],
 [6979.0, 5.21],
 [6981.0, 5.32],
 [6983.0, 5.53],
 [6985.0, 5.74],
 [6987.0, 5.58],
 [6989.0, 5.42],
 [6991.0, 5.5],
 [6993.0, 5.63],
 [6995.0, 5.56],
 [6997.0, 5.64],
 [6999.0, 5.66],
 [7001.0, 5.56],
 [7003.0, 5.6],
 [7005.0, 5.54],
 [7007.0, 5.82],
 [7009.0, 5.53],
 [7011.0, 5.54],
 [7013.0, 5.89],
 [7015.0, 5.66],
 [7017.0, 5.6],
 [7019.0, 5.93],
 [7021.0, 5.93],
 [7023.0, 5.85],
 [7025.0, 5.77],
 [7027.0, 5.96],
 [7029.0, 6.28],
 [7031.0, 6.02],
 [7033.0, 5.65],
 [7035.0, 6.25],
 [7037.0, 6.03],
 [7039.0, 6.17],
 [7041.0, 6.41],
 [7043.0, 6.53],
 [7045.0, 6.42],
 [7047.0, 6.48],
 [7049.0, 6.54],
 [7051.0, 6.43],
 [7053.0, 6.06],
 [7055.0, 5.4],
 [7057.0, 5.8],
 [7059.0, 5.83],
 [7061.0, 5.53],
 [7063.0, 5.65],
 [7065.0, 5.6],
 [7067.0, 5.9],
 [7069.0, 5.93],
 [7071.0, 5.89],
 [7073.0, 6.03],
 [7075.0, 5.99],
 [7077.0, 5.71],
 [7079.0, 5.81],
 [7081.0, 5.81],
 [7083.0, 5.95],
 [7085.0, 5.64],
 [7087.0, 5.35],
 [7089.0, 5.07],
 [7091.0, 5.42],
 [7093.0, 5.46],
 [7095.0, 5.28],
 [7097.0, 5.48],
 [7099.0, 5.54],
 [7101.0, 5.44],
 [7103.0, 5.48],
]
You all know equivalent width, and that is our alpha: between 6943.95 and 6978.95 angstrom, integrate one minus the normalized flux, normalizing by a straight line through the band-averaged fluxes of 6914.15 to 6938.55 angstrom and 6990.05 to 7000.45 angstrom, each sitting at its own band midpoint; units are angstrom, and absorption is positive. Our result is -0.93 angstrom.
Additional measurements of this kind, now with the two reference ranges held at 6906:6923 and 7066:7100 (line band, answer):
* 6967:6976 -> -0.8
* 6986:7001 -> -1.1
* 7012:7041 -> -3.1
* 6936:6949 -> -1.2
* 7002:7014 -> -0.9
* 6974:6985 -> -0.6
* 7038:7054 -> -2.7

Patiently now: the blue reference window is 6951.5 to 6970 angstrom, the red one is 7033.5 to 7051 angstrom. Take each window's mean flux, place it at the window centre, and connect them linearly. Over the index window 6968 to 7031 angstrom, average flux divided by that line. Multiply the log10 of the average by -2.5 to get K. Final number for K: 0.045 mag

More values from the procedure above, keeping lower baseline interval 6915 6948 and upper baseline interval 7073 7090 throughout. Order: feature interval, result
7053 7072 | -0.02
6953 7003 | -0.04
